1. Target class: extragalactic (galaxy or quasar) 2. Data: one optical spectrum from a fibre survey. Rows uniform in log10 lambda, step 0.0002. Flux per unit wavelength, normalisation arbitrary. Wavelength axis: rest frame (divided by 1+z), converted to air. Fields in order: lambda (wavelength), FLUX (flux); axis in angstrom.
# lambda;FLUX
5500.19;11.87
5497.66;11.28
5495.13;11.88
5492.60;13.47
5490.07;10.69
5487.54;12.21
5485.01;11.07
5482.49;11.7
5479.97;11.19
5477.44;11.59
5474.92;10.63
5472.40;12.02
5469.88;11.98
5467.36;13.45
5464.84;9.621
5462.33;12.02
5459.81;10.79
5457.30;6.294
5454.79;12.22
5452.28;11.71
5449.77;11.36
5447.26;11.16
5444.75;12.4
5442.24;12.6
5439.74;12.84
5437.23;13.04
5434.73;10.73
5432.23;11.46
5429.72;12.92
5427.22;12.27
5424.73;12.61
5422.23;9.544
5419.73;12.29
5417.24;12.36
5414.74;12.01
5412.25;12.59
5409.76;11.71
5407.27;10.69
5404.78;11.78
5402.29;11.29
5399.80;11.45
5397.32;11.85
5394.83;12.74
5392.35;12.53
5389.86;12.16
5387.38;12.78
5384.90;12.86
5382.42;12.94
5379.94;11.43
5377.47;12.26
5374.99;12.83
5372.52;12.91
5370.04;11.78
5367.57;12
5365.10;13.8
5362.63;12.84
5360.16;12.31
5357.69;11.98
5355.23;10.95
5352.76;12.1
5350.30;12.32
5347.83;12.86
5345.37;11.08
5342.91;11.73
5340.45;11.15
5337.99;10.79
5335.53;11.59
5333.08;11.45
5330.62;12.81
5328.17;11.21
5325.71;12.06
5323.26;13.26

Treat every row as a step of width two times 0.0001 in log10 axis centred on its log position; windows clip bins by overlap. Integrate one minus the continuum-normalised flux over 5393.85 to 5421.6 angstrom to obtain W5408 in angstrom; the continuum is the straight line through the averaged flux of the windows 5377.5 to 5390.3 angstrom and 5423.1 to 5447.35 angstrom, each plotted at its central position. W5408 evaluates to 1.1 angstrom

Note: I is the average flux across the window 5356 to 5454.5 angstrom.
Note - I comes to 12.1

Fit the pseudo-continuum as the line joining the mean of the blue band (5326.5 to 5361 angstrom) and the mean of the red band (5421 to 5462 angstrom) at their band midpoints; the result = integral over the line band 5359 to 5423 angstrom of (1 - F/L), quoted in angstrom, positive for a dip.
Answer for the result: -2.9 angstrom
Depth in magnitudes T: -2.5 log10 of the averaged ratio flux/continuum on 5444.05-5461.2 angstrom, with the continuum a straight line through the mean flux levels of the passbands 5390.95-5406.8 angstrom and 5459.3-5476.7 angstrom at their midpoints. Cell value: 0.08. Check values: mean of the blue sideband 11.9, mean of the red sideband 11.5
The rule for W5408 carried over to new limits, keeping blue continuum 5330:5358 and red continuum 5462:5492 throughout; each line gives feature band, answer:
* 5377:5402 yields -1.3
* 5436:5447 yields -0.9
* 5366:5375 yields -0.5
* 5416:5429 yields -0.3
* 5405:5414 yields -0.1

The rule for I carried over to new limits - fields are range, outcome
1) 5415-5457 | 11.8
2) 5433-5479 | 11.5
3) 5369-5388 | 12.5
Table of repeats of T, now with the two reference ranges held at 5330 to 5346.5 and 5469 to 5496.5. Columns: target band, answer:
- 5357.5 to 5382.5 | -0.09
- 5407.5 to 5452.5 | -0.03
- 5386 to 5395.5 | -0.09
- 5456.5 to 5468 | 0.12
